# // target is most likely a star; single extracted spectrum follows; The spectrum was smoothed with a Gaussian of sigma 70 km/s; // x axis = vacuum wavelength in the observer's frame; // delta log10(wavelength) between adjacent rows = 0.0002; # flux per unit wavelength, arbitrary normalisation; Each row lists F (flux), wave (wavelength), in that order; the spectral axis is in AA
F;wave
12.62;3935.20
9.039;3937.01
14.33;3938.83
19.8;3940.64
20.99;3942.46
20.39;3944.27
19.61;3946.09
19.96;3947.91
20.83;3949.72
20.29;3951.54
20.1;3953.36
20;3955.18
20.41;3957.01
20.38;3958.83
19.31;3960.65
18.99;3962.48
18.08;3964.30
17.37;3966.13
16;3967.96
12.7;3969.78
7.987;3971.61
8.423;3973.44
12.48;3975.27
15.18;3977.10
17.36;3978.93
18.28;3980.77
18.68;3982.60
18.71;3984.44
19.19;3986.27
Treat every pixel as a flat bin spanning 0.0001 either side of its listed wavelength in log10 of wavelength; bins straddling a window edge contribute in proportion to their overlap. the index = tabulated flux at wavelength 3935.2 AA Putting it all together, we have 12.62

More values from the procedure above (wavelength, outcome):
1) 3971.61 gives 7.987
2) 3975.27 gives 12.48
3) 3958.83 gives 20.38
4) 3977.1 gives 15.18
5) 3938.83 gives 14.33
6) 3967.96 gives 16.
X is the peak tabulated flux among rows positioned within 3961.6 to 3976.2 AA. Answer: 18.99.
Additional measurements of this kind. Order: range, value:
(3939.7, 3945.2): 20.99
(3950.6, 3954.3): 20.29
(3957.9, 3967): 20.38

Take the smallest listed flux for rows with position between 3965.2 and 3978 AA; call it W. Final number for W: 7.987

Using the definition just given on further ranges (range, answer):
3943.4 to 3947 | 19.61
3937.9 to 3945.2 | 14.33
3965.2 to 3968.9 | 16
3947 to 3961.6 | 19.31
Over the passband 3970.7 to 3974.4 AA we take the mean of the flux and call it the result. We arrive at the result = 8.26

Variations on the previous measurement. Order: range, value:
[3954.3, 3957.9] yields 20.2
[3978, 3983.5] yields 18.1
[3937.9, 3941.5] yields 17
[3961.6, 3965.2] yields 18.6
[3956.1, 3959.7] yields 20.4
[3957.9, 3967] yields 18.8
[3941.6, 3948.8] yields 20.2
